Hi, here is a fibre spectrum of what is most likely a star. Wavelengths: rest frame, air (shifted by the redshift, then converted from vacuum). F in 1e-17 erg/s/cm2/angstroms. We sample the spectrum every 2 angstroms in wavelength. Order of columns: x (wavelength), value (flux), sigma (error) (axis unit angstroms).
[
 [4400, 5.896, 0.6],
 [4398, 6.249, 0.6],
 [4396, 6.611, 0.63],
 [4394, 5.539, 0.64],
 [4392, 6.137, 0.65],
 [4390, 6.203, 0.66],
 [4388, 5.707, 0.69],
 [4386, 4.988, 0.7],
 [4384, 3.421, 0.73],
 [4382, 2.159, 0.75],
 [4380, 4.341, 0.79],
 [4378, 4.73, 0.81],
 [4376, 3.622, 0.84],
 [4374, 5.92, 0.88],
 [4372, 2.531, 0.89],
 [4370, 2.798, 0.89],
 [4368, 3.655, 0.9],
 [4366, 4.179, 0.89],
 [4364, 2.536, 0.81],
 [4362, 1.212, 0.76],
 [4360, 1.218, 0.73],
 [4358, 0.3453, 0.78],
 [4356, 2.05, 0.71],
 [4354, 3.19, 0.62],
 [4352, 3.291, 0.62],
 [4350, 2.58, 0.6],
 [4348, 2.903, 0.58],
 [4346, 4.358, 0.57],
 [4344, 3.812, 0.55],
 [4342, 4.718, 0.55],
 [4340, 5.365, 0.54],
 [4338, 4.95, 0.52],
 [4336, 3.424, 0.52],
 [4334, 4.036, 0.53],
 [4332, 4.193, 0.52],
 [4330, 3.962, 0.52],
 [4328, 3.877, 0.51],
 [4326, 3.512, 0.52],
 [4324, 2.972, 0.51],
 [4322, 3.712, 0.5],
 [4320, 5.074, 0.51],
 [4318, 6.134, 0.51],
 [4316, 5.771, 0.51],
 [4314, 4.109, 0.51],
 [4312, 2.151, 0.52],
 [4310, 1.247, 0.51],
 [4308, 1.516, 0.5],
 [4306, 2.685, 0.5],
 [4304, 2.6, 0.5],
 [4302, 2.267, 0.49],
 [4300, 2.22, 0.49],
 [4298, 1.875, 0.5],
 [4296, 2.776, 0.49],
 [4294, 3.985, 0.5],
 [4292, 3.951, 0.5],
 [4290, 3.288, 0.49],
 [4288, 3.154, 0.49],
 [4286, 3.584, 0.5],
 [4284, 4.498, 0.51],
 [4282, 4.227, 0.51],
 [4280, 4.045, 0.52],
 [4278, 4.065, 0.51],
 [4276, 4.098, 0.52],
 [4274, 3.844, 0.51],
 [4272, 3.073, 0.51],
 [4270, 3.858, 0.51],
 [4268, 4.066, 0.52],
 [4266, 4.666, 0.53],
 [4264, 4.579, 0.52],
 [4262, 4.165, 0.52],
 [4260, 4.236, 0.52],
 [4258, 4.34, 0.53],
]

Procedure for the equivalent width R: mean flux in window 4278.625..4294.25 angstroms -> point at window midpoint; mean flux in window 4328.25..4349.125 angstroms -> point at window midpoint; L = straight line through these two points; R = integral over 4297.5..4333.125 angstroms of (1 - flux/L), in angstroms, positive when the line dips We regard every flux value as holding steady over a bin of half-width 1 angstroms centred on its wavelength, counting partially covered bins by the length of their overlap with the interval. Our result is 6.0 angstroms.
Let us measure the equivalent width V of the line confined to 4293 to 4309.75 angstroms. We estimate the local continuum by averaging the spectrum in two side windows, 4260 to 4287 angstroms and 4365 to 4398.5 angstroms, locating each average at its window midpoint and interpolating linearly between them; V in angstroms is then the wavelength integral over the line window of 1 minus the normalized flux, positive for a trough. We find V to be 7.0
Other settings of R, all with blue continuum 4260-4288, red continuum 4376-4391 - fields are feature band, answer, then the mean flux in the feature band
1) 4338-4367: 8.5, 3.05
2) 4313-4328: -0.8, 4.43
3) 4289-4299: 2.3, 3.17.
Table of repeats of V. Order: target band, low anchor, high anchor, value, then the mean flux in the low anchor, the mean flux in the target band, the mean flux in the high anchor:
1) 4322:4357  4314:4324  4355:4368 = -2.8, 4.85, 3.72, 2.06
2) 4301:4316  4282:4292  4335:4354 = 4.7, 3.72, 2.59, 3.89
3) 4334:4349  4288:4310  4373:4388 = -3.0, 2.67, 4.21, 4.27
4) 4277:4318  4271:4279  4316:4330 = 7.5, 3.77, 3.27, 4.31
